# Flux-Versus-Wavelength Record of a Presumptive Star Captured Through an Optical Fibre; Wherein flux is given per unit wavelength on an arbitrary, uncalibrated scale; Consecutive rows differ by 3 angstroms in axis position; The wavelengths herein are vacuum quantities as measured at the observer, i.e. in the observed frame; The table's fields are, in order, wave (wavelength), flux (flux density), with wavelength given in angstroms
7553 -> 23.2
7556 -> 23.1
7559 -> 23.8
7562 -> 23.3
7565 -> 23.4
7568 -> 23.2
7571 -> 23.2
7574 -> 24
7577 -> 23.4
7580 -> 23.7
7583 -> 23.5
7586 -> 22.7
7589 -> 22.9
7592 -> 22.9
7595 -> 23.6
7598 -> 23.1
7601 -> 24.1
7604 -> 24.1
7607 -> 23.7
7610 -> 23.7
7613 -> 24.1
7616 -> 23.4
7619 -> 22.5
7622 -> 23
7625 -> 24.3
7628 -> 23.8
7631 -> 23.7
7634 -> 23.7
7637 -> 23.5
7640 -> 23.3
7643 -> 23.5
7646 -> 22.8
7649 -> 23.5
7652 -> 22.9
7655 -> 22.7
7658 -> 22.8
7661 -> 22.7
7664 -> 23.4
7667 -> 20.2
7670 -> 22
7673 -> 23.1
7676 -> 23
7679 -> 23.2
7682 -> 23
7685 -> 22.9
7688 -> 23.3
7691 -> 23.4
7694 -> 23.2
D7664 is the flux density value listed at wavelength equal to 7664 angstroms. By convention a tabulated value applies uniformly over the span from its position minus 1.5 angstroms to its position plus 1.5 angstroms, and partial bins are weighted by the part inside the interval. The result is 23.4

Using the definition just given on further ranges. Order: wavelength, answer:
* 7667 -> 20.2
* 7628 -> 23.8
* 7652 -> 22.9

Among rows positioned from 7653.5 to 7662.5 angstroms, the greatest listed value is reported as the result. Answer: 22.8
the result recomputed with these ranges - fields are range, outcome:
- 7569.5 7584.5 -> 24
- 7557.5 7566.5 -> 23.8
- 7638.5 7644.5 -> 23.5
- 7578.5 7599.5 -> 23.7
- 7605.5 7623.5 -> 24.1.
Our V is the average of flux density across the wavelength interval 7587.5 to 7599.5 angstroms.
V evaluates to 23.1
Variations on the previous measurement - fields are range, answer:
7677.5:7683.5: 23.1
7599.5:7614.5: 23.9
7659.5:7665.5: 23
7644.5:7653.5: 23.1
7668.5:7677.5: 22.7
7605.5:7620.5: 23.5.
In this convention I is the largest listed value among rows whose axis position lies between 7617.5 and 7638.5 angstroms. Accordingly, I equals 24.3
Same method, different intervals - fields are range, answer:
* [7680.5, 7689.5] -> 23.3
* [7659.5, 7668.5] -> 23.4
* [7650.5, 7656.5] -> 22.9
